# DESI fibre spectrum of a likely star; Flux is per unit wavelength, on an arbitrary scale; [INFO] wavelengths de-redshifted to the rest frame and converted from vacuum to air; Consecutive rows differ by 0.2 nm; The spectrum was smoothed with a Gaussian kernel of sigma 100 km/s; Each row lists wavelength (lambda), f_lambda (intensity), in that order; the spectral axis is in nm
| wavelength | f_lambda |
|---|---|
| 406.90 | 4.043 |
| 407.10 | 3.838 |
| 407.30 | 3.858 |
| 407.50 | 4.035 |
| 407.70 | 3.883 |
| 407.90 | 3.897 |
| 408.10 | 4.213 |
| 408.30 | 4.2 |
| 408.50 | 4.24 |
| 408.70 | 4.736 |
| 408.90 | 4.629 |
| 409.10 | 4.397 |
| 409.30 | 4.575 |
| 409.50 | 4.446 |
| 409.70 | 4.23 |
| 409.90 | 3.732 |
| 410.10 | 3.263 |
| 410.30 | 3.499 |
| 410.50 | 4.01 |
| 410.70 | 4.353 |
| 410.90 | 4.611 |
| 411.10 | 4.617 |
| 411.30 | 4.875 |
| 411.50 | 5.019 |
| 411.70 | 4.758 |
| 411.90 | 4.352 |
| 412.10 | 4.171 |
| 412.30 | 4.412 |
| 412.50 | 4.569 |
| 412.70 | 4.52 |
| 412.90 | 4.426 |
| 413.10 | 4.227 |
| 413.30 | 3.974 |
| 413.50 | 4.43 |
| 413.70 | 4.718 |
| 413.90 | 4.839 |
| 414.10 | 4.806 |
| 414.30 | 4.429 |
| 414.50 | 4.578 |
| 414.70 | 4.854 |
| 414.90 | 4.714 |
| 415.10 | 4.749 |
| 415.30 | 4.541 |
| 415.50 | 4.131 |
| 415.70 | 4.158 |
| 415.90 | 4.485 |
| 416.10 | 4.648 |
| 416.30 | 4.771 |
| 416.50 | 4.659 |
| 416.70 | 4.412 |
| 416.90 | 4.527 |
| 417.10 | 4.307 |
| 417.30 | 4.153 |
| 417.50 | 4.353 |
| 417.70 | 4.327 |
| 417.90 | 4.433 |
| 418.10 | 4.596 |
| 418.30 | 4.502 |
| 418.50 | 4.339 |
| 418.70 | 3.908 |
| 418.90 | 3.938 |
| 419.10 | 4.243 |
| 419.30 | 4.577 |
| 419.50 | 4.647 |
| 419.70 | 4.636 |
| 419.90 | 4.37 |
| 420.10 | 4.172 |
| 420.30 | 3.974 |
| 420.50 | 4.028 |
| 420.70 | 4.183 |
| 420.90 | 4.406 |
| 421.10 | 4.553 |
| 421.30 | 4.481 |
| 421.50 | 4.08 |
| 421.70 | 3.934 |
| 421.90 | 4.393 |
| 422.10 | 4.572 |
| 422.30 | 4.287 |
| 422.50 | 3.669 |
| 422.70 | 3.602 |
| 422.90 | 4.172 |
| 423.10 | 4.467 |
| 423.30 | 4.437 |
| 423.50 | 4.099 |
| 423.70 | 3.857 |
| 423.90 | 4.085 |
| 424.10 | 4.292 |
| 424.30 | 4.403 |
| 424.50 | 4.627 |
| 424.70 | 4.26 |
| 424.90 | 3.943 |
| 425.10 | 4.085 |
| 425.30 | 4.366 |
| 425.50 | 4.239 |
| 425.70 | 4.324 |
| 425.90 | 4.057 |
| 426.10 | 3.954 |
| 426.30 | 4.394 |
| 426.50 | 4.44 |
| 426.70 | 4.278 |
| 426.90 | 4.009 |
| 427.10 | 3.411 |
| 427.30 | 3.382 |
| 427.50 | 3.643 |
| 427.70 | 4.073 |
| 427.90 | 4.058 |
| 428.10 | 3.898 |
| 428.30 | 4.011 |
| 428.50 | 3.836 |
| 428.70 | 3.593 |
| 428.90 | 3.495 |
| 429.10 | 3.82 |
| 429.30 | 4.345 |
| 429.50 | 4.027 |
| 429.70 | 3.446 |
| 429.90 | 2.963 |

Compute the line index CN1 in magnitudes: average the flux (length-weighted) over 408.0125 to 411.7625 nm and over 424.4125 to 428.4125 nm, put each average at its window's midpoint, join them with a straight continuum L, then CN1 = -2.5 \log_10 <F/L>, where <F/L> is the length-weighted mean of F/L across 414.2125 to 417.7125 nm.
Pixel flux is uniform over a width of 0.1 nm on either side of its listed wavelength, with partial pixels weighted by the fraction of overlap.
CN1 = -0.064 mag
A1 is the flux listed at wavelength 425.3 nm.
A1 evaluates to 4.366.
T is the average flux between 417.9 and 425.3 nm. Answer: 4.25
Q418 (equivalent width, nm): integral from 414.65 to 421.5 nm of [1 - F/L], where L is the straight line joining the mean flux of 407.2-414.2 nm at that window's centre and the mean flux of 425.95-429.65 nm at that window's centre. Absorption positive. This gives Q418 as -0.40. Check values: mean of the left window 4.33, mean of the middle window 4.4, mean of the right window 3.92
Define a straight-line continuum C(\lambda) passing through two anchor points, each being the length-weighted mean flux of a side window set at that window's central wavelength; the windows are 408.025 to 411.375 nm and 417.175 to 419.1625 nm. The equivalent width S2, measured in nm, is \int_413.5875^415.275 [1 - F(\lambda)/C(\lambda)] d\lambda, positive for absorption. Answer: -0.17 nm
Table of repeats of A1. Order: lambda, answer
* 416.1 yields 4.648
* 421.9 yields 4.393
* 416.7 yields 4.412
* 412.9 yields 4.426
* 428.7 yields 3.593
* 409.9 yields 3.732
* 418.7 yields 3.908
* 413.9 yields 4.839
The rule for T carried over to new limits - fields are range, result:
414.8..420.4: 4.4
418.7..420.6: 4.27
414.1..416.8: 4.56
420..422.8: 4.17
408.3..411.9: 4.35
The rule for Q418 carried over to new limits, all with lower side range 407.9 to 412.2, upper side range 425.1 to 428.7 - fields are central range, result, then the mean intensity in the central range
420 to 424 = -0.07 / 4.17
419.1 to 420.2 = -0.08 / 4.46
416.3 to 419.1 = -0.12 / 4.35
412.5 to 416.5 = -0.28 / 4.53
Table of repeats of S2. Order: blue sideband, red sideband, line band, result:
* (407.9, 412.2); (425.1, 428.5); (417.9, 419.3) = -0.040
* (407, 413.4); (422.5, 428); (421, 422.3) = -0.060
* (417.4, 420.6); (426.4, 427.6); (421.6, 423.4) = -0.024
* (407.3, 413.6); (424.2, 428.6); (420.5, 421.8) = -0.033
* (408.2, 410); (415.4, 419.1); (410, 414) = -0.022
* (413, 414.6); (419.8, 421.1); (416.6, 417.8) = 0.002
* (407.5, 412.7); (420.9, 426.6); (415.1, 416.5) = -0.072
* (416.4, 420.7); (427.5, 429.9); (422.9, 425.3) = -0.106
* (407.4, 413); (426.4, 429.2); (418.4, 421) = -0.128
